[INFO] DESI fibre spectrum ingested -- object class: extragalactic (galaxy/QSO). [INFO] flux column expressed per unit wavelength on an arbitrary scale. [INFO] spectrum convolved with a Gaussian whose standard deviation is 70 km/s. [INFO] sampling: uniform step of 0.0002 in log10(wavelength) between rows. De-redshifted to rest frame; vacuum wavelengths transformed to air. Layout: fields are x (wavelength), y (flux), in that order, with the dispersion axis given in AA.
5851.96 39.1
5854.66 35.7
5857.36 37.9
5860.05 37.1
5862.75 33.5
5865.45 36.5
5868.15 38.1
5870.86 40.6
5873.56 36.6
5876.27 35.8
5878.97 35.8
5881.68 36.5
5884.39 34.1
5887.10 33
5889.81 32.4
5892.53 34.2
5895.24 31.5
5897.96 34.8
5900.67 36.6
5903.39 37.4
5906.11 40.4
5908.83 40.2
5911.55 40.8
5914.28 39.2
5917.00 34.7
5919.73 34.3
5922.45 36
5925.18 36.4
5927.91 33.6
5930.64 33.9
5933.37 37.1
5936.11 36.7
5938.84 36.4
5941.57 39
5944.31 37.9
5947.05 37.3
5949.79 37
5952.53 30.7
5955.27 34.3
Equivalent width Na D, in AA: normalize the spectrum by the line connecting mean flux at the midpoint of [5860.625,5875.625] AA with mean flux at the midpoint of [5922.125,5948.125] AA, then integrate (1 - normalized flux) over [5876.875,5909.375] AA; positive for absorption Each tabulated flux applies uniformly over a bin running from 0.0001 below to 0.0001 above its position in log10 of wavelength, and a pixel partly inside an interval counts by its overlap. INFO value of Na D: 1.2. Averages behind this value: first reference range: 37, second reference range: 36.4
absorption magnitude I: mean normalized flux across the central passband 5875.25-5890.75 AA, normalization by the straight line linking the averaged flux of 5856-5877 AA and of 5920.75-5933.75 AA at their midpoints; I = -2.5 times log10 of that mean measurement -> 0.06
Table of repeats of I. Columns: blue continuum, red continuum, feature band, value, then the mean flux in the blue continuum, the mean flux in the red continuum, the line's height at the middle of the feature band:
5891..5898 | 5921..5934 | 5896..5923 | -0.10 mag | 33.2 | 35.3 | 34.2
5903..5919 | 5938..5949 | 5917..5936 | 0.09 mag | 38.7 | 37.7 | 38.2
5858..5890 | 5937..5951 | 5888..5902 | 0.08 mag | 36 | 37.5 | 36.5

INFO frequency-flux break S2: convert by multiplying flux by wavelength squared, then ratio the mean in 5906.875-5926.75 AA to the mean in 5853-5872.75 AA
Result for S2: 1.03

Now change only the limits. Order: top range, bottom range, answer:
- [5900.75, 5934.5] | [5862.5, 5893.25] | 1.05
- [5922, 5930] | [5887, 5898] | 1.08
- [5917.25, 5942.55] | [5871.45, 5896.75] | 1.05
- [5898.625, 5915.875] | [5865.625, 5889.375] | 1.09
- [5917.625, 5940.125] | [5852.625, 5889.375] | 1.00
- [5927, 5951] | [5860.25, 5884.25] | 1.02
